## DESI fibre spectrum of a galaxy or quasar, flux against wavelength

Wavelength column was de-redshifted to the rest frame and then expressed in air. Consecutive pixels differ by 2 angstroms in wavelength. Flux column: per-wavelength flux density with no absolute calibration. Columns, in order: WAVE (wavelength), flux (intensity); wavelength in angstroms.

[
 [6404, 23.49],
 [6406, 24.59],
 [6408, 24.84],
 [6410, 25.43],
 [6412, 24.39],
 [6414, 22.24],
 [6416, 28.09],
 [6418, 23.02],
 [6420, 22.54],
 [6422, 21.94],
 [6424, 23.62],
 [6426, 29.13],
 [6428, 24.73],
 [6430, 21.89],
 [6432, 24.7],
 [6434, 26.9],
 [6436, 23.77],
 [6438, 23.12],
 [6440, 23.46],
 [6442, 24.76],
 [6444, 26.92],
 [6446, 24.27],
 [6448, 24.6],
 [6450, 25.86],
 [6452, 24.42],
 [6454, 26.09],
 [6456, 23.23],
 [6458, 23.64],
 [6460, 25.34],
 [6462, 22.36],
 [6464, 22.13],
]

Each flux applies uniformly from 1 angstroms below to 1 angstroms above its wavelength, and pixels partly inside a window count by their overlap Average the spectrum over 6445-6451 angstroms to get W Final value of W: 24.9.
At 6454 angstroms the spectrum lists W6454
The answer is 26.09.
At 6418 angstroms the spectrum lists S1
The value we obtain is 23.02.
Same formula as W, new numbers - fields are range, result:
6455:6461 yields 24.1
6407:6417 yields 25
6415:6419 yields 25.6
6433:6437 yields 25.3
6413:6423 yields 23.6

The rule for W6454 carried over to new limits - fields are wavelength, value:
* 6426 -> 29.13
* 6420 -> 22.54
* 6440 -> 23.46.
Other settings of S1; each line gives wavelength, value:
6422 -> 21.94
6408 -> 24.84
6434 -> 26.9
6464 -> 22.13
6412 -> 24.39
